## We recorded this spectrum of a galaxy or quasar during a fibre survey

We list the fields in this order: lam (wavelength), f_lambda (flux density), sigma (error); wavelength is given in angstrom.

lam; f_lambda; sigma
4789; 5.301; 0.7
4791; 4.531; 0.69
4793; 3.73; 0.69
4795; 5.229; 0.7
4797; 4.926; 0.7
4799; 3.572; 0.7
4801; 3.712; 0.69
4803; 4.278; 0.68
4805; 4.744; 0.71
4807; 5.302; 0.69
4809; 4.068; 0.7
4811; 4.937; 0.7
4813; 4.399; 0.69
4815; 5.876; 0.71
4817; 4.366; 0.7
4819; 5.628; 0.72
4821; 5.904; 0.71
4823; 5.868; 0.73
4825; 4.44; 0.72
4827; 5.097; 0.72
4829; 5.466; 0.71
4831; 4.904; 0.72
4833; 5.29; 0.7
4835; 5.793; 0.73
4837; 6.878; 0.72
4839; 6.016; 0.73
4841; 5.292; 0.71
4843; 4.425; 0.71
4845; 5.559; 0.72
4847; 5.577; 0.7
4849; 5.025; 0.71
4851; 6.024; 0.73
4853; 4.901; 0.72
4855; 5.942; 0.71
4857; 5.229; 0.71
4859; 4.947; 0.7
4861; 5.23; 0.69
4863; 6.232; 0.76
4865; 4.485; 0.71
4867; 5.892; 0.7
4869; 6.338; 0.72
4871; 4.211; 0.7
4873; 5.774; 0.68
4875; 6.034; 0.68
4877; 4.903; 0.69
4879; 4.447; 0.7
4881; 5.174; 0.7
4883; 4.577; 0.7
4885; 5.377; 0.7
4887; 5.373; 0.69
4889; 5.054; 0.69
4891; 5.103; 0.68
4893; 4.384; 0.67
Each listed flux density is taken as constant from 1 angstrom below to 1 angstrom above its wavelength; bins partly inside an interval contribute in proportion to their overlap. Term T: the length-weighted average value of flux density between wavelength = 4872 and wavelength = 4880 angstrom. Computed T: 5.29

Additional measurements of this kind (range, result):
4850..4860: 5.41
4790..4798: 4.6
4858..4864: 5.47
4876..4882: 4.84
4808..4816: 4.82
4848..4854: 5.32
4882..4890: 5.1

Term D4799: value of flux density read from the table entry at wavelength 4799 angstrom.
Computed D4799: 3.572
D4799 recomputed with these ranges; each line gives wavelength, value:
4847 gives 5.577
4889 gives 5.054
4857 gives 5.229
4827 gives 5.097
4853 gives 4.901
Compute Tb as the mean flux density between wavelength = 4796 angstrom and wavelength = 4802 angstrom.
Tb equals 4.07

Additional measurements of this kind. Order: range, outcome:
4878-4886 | 4.89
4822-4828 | 5.14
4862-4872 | 5.43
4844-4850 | 5.39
